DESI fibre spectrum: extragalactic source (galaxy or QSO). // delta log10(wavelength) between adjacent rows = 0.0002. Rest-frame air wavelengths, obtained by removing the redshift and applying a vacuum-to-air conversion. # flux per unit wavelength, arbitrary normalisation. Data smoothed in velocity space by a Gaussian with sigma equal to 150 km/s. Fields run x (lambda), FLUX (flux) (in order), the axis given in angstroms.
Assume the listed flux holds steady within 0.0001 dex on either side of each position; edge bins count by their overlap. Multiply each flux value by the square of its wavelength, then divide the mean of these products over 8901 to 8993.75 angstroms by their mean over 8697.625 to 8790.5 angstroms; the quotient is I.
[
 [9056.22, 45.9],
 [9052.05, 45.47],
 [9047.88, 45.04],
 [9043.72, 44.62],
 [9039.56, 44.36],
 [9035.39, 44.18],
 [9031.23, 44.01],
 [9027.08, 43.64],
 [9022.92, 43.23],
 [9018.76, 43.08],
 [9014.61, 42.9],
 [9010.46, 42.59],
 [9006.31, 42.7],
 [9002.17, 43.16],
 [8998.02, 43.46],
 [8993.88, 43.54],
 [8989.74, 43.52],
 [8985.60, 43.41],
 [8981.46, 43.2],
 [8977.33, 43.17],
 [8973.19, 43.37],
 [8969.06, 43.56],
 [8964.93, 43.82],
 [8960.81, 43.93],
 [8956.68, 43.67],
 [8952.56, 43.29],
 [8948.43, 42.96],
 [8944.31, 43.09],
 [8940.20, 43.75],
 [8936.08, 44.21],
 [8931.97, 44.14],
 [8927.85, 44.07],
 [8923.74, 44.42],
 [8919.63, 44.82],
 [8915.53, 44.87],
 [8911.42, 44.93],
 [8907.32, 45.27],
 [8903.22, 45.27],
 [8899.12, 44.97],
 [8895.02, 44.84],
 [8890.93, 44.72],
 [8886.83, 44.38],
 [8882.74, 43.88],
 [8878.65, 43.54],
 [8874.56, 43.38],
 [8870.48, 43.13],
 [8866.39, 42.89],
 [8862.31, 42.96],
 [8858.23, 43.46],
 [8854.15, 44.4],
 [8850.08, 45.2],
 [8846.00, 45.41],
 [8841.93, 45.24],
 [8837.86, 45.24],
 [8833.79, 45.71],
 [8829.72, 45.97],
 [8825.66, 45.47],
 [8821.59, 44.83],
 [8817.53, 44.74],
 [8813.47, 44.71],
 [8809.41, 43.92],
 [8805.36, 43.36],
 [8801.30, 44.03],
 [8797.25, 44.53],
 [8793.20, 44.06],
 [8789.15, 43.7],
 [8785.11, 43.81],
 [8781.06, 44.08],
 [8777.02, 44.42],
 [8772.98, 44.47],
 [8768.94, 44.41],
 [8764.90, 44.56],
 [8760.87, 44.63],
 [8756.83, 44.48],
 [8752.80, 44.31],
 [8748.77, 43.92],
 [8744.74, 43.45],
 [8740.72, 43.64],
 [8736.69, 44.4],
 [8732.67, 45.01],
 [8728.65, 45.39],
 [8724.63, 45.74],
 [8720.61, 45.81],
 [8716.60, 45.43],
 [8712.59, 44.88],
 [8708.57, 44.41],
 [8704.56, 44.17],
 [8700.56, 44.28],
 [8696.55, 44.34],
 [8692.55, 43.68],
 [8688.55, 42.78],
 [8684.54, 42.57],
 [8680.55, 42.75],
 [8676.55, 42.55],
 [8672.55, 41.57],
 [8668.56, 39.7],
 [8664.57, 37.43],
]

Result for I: 1.03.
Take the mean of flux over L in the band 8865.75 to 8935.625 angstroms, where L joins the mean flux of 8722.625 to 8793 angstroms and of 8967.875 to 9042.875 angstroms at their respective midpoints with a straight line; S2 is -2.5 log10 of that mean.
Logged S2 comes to -0.01 mag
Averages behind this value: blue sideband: 44.4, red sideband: 43.4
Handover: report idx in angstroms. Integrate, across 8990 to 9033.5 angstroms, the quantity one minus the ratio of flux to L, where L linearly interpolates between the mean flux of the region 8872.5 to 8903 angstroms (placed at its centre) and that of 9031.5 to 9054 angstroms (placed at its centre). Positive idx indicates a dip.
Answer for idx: 1.3 angstroms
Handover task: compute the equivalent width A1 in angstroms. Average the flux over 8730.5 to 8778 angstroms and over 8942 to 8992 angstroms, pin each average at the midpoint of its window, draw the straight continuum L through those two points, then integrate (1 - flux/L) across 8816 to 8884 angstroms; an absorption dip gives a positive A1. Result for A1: -0.82 angstroms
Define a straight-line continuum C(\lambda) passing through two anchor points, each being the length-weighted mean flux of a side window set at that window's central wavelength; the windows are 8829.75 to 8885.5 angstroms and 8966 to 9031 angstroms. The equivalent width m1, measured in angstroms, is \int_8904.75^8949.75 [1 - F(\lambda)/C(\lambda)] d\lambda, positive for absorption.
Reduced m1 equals -0.51 angstroms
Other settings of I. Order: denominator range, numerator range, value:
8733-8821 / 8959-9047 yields 1.04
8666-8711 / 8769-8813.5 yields 1.05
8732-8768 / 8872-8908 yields 1.04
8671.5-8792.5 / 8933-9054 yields 1.05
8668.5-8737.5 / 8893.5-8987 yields 1.06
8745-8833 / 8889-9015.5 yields 1.02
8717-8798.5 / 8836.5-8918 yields 1.03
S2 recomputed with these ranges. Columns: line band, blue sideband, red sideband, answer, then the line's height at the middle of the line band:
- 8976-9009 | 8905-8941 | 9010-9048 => 0.019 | 44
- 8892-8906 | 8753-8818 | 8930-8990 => -0.030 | 43.8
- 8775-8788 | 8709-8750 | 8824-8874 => 0.014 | 44.7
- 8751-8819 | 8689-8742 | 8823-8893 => 0.007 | 44.5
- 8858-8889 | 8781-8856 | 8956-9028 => 0.020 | 44.2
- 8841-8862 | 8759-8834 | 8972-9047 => -0.009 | 44.2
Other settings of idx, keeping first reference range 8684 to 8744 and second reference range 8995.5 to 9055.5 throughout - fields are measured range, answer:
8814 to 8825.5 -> -0.17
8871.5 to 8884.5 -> 0.16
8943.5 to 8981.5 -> 0.44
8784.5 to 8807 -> 0.18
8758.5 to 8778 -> -0.07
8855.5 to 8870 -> 0.32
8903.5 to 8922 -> -0.40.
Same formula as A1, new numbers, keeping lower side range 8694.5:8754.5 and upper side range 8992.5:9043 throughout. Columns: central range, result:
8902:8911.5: -0.3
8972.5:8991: 0.1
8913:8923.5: -0.2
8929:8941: -0.1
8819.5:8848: -0.8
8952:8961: 0.0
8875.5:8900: -0.2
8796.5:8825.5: -0.1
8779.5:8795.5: 0.2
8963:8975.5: 0.0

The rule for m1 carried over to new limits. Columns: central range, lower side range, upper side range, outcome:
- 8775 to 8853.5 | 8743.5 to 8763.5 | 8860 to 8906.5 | -1.0 angstroms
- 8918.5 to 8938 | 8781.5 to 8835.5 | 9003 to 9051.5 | -0.1 angstroms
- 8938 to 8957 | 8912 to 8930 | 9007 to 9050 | 0.4 angstroms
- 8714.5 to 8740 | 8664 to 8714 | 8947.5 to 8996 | -1.4 angstroms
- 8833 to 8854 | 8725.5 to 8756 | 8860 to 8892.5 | -0.7 angstroms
